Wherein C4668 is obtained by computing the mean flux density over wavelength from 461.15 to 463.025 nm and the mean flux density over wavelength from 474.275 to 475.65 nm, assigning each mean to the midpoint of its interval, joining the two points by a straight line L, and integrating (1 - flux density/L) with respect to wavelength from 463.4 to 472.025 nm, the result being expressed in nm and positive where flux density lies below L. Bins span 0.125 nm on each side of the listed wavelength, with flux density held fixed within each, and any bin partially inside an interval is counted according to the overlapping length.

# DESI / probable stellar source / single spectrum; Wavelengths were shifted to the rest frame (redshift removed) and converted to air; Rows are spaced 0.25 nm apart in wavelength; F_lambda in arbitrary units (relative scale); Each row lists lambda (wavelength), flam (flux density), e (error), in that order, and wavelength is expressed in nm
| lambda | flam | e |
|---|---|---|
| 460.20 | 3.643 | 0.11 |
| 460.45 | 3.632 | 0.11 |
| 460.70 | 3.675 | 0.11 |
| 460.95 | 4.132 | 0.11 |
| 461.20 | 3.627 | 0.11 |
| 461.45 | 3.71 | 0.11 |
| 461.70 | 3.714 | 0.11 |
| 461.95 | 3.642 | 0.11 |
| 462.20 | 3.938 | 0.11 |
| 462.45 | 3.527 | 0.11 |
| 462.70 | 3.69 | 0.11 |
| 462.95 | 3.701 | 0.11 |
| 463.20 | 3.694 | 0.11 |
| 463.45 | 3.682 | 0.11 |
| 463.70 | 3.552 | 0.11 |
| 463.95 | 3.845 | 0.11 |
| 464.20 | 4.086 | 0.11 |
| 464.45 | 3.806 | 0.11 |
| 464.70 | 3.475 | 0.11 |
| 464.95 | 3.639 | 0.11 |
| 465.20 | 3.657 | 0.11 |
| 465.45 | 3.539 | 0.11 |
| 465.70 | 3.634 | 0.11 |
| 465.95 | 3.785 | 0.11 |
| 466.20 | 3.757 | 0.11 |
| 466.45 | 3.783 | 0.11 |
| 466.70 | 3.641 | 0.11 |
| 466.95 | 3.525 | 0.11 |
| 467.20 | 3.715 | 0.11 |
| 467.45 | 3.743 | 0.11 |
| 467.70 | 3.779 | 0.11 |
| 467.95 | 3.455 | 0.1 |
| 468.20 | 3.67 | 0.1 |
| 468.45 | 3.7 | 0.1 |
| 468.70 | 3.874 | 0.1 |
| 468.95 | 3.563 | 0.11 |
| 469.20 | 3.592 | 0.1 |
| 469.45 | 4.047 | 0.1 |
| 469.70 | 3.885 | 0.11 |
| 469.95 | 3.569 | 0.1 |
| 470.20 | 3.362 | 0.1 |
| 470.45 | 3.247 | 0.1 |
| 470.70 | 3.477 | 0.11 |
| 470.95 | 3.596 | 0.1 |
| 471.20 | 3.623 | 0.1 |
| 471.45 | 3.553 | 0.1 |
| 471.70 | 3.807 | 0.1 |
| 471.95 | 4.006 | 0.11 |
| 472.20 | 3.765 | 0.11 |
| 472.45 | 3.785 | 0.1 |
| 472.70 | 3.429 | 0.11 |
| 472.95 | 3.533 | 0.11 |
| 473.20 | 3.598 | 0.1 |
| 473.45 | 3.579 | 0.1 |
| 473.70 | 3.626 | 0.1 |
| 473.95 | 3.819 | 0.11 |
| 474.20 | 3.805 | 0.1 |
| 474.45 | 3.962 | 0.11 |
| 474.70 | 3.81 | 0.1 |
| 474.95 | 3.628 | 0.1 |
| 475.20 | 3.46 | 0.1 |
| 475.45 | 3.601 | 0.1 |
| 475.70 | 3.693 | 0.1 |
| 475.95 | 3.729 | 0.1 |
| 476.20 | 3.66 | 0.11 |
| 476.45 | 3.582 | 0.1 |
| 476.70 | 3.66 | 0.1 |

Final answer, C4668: 0.05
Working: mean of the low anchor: 3.7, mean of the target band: 3.67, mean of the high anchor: 3.7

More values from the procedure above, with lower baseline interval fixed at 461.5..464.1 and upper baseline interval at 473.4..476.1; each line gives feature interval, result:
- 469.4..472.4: 0.04 nm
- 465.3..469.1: 0.03 nm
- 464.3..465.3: 0.01 nm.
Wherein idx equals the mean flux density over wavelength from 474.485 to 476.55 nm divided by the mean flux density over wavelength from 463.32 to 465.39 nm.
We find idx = 1.0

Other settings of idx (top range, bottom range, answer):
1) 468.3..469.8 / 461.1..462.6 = 1.02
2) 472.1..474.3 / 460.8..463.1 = 0.98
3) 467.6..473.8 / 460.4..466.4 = 0.98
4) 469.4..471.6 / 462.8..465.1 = 0.96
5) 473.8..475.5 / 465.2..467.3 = 1.02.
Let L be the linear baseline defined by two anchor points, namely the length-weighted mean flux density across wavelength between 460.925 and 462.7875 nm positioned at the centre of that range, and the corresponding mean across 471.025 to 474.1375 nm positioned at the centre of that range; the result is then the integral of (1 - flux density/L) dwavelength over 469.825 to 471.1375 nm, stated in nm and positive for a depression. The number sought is 0.082 nm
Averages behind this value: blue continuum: 3.73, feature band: 3.46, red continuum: 3.68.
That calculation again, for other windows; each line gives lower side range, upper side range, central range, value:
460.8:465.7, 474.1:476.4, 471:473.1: 0.01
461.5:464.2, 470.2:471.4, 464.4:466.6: -0.02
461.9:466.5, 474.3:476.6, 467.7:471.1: 0.07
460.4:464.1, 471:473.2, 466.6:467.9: 0.01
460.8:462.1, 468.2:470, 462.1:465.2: 0.04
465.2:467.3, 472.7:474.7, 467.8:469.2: 0.01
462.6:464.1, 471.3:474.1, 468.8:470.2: 0.00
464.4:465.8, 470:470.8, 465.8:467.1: -0.05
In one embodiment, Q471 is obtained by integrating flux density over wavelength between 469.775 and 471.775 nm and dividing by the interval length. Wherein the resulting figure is 3.53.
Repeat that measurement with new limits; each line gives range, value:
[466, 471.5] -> 3.65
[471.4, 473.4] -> 3.69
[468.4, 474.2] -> 3.66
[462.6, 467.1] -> 3.69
